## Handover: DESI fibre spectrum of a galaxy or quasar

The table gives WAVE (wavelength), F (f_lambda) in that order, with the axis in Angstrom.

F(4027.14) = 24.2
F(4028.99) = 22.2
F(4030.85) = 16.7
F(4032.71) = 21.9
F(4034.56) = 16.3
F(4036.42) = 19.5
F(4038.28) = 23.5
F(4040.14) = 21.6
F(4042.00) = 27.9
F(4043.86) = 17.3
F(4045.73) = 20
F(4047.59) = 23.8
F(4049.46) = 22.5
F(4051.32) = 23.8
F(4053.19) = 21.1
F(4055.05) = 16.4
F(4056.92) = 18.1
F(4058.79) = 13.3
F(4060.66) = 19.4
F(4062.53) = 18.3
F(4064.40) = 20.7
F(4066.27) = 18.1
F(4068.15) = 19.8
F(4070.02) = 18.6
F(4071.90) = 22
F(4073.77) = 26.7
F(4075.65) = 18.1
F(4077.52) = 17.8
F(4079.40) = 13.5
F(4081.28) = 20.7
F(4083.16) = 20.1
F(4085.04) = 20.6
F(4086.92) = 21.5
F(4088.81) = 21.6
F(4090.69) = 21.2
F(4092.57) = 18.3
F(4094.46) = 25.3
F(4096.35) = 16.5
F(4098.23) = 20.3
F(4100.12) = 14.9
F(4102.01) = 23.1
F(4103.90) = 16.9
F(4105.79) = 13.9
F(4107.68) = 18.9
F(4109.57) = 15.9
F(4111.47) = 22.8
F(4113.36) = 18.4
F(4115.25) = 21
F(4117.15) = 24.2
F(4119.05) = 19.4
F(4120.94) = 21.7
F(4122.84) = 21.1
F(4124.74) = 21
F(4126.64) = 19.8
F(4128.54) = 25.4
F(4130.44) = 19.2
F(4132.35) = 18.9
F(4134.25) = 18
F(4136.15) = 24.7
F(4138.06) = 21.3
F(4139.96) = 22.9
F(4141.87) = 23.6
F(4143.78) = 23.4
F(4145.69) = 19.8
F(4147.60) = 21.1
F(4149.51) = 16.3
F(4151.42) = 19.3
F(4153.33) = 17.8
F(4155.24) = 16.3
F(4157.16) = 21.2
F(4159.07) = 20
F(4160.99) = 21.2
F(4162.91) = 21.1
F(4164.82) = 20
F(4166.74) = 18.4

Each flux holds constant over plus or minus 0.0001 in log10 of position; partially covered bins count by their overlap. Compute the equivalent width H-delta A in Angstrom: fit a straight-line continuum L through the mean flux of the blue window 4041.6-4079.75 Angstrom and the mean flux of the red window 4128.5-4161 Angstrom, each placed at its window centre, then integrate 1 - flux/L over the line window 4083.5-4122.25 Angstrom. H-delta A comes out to 0.58 Angstrom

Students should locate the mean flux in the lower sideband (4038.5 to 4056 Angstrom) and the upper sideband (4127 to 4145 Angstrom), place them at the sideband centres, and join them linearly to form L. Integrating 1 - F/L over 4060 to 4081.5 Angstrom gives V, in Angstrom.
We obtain 2.3 Angstrom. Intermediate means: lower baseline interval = 21.7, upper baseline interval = 21.8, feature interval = 19.4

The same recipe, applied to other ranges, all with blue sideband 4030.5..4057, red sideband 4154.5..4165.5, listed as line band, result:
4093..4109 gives 1.4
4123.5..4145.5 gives -1.5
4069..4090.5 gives 0.5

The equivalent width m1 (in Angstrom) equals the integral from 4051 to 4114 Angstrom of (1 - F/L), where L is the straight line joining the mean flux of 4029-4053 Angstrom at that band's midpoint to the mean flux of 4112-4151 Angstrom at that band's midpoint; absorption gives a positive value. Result 5.6 Angstrom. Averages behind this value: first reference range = 21.3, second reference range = 21.1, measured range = 19.3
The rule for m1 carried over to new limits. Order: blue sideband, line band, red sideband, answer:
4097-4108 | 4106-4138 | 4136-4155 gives -2.23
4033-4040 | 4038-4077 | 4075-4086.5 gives -1.99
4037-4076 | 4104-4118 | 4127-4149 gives 1.37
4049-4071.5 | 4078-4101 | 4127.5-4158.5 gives 0.17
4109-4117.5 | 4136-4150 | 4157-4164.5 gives -0.68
